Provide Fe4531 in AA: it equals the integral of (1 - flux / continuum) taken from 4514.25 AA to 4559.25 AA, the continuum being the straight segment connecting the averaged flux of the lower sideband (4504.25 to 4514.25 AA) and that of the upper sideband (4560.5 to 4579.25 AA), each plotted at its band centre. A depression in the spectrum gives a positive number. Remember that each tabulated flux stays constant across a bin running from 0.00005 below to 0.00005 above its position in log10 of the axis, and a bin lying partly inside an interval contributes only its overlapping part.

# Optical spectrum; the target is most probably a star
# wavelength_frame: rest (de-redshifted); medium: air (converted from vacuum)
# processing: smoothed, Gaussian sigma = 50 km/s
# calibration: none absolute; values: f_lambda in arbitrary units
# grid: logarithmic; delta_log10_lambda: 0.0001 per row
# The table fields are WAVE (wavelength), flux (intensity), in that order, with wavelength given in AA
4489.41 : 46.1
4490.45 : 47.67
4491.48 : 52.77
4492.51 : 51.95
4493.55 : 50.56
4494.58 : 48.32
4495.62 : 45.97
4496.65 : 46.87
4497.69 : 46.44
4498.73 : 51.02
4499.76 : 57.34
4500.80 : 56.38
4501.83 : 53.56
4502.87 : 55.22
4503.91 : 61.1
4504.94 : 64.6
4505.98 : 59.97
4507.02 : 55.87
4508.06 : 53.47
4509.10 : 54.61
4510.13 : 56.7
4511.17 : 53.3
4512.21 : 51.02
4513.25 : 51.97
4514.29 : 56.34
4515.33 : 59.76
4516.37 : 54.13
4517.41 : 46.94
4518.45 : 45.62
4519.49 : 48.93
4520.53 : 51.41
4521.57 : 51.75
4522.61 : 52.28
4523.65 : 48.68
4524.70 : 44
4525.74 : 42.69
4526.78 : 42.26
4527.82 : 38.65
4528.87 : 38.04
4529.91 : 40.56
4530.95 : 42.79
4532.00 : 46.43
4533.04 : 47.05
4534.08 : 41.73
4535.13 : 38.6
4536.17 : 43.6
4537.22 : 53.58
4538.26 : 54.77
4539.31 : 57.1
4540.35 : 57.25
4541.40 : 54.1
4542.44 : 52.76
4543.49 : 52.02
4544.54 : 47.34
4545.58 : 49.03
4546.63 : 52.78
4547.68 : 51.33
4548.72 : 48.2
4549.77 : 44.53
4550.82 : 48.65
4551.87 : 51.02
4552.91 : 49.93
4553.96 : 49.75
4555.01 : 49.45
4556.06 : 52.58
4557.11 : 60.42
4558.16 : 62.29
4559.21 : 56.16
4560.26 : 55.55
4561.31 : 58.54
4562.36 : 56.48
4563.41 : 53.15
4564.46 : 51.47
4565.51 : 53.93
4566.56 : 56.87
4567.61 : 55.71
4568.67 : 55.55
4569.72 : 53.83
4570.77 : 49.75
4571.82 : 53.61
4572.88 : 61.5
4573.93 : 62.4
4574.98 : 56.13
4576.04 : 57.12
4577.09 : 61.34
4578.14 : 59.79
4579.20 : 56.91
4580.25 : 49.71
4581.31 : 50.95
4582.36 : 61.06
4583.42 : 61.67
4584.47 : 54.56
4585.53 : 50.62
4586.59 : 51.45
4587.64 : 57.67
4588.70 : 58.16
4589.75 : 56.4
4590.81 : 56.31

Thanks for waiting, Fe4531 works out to 5.4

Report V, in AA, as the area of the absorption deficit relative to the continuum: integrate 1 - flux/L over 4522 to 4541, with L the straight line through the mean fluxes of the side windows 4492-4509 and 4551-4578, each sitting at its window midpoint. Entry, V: 2.9 AA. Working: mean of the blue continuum 53.7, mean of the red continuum 55.4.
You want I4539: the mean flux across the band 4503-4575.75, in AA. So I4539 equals 51.8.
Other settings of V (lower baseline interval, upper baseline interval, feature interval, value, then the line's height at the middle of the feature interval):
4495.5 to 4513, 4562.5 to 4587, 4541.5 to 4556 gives 1.38 AA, 55.2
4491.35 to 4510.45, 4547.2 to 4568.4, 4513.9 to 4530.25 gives 1.84 AA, 53.6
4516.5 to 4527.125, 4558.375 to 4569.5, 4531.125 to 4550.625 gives 0.70 AA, 51.3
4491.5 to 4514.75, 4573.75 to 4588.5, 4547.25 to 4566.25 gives 0.88 AA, 55.6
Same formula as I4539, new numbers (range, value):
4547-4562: 52.8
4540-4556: 50.5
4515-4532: 46.6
